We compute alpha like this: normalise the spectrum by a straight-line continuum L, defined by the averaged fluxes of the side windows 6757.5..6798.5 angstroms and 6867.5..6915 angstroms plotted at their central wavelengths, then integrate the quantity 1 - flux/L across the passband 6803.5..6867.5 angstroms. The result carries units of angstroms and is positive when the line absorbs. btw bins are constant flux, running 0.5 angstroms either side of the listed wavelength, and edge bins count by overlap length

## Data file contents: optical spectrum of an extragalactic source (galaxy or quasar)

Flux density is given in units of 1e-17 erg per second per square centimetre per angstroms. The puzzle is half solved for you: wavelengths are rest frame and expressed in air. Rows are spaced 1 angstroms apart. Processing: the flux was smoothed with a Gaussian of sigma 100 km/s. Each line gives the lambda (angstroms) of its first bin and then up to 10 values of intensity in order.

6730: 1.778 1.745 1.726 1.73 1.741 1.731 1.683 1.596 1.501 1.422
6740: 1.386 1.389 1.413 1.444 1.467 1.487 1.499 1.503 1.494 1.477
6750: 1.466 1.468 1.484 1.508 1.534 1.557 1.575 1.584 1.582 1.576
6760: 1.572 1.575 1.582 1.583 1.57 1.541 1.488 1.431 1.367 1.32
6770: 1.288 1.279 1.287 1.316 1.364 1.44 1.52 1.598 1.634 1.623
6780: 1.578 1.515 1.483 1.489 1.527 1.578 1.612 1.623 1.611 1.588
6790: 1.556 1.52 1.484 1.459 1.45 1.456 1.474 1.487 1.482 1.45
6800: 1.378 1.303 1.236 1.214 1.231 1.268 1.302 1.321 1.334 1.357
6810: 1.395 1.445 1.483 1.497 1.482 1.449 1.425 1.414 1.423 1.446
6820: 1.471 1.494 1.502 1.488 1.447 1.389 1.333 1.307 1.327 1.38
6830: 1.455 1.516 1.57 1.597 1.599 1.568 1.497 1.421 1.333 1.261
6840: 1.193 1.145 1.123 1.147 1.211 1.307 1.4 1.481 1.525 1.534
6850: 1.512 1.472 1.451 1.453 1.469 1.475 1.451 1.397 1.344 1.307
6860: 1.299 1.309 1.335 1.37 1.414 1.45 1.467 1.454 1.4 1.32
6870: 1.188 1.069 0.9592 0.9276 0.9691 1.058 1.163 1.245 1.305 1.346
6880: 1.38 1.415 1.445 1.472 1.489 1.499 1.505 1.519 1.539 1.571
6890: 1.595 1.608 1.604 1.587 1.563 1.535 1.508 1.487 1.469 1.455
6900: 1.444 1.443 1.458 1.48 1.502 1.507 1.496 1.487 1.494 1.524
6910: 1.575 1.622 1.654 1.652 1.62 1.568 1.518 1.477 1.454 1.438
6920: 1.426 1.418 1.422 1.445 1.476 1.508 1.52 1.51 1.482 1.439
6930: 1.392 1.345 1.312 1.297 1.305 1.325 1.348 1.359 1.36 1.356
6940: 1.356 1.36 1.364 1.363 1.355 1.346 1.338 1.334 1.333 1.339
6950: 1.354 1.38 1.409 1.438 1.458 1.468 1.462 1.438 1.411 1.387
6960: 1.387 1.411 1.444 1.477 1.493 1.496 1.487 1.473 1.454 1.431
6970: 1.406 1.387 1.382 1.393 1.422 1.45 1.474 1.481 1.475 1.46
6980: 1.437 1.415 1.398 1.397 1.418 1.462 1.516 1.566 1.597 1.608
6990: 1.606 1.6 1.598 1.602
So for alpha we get 2.74 angstroms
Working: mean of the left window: 1.5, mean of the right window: 1.43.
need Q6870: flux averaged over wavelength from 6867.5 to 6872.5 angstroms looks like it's 1.19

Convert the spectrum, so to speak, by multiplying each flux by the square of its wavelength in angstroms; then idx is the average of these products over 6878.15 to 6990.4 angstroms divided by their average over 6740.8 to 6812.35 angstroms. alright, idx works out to 1.04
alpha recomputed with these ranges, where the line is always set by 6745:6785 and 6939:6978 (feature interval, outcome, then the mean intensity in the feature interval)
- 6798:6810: 1.3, 1.32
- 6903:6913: -0.8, 1.54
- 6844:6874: 2.1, 1.35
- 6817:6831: 0.4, 1.42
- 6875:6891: 0.2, 1.43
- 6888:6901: -0.8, 1.53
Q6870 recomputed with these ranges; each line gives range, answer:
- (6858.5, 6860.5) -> 1.3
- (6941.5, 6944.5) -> 1.36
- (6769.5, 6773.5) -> 1.29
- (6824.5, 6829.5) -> 1.35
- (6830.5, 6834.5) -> 1.57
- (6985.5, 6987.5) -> 1.54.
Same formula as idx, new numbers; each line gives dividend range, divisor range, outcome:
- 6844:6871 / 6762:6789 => 0.96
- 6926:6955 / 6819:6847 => 1.02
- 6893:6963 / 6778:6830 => 1.03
